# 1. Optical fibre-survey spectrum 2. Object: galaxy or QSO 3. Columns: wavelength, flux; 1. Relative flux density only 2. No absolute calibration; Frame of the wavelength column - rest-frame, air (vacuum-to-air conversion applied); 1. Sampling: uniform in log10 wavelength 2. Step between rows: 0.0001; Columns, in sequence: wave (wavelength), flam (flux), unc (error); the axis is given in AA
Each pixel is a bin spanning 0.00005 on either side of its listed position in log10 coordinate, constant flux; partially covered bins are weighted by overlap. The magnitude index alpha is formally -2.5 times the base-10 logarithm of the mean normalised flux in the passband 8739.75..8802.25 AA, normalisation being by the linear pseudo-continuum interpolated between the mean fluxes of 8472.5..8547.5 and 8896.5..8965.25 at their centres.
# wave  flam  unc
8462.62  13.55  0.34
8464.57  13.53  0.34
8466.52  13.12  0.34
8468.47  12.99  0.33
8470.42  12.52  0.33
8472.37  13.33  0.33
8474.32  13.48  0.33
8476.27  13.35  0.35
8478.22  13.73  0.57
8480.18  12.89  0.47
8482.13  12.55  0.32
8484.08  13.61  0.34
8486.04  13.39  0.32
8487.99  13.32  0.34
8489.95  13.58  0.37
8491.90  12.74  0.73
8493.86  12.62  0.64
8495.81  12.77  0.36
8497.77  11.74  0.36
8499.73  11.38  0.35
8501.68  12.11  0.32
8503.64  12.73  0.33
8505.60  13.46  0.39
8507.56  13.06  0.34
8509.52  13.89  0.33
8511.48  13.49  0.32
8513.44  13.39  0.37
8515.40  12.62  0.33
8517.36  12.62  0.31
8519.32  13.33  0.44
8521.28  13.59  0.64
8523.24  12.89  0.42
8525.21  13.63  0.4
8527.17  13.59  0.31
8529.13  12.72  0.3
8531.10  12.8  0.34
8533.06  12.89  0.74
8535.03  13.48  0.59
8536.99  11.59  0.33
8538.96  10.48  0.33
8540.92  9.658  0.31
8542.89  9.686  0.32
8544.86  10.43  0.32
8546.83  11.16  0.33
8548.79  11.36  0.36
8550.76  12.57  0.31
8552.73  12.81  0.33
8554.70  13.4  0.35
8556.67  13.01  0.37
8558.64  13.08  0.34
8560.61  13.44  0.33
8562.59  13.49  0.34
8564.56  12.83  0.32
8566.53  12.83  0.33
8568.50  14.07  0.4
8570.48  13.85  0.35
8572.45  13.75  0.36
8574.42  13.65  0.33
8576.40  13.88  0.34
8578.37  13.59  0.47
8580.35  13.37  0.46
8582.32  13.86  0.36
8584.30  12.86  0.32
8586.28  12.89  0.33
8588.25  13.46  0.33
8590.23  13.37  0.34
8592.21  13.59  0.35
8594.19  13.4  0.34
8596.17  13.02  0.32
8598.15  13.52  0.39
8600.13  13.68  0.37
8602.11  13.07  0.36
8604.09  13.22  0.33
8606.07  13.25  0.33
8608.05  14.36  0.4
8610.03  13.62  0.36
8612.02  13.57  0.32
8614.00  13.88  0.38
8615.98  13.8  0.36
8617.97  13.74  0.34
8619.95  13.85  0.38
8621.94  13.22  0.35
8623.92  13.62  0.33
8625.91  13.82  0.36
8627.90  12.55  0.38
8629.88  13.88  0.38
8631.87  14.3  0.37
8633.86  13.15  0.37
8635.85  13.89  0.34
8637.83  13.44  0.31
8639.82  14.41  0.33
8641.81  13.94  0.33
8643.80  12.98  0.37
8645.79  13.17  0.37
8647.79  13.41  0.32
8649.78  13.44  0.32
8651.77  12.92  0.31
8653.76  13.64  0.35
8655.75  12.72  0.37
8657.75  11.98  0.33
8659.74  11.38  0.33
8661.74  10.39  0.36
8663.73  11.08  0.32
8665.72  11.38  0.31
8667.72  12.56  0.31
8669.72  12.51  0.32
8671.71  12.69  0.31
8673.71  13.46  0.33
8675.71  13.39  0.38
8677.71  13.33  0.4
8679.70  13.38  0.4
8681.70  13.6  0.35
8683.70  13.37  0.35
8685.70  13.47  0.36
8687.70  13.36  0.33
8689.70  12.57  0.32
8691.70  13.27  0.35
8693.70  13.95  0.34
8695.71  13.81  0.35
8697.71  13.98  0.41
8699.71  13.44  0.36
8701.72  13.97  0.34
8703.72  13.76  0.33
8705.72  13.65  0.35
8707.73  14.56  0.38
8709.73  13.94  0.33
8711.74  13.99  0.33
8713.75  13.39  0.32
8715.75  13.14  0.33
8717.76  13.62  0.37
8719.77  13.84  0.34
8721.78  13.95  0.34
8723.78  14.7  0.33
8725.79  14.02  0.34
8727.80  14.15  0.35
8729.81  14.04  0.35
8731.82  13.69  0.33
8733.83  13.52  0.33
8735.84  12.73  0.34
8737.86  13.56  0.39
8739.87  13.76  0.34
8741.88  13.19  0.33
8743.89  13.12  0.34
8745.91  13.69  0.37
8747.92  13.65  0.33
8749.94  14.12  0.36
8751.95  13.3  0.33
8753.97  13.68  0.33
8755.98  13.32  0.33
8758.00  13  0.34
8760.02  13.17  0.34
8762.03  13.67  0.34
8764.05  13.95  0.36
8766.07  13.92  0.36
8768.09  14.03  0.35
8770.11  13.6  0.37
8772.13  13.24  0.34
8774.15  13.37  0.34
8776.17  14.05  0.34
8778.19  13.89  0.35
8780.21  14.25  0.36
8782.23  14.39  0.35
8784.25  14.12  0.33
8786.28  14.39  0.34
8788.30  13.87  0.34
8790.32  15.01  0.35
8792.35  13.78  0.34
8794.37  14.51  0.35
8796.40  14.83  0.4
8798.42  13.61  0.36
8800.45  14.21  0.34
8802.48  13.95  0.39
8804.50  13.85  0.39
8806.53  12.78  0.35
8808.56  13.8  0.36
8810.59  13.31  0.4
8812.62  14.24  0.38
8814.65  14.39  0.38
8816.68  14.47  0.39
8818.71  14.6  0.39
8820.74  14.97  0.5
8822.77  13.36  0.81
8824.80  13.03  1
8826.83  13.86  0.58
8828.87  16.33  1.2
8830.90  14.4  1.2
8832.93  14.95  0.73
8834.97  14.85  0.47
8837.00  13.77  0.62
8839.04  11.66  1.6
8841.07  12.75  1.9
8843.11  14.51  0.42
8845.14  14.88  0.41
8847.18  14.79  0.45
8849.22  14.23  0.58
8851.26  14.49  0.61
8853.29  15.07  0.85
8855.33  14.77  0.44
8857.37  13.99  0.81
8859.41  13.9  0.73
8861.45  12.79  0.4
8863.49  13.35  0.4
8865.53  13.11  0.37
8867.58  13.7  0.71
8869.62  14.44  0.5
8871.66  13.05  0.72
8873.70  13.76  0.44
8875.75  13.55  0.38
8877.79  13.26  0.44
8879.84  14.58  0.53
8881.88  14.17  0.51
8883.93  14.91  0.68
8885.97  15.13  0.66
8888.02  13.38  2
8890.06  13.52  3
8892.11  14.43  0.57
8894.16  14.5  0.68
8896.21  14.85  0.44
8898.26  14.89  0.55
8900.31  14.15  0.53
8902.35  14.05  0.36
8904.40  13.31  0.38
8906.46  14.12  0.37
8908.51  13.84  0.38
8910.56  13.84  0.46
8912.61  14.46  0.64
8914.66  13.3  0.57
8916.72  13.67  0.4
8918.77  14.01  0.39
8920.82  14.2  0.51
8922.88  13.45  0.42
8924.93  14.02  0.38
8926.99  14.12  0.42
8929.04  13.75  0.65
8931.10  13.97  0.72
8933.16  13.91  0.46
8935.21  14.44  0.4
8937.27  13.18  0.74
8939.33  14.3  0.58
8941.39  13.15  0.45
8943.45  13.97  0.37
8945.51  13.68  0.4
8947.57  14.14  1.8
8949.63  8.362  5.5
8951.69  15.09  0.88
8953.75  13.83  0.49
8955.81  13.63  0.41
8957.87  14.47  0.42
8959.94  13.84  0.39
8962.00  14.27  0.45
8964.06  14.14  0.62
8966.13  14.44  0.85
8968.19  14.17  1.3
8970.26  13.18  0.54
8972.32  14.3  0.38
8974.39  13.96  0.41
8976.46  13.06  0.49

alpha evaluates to -0.04 mag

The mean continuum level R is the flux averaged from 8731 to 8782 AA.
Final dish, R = 13.6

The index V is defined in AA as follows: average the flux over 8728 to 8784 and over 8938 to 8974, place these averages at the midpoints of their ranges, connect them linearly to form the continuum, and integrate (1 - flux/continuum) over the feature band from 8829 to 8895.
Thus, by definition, -1.8 AA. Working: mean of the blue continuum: 13.6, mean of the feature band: 14.1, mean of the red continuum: 13.7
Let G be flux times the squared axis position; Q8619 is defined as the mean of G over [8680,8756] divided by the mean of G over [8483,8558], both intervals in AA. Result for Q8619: 1.14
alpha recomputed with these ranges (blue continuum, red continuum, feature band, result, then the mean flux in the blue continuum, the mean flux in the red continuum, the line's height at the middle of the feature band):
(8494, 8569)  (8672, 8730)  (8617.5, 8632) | -0.032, 12.6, 13.7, 13.2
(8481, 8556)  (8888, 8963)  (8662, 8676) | 0.064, 12.6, 13.8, 13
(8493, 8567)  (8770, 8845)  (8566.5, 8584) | -0.072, 12.5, 14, 12.8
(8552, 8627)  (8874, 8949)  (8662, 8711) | 0.031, 13.5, 14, 13.6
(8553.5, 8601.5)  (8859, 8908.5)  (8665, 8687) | 0.044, 13.4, 14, 13.6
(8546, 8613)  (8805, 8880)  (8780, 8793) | -0.034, 13.3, 14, 13.8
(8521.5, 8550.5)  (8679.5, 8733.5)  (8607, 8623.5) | -0.080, 11.9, 13.7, 12.8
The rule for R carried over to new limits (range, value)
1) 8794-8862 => 14.1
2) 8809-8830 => 14.2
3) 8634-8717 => 13.2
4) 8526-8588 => 12.7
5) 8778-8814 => 14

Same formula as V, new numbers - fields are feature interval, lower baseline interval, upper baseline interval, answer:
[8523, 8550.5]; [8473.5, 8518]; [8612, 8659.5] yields 2.60 AA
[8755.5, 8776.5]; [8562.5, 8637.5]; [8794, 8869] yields 0.51 AA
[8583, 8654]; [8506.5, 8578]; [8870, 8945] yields -2.64 AA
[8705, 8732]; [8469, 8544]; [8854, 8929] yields -1.00 AA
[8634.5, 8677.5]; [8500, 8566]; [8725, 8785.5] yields 1.20 AA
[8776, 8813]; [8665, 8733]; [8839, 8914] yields -0.64 AA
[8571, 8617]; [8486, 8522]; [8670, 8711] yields -1.02 AA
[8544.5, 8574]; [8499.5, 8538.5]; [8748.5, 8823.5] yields 0.53 AA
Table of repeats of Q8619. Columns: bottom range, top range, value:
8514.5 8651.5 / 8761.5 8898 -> 1.13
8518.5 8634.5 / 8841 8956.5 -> 1.15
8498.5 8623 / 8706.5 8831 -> 1.12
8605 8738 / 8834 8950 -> 1.09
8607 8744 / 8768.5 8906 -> 1.09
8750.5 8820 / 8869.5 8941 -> 1.03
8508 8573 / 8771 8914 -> 1.19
